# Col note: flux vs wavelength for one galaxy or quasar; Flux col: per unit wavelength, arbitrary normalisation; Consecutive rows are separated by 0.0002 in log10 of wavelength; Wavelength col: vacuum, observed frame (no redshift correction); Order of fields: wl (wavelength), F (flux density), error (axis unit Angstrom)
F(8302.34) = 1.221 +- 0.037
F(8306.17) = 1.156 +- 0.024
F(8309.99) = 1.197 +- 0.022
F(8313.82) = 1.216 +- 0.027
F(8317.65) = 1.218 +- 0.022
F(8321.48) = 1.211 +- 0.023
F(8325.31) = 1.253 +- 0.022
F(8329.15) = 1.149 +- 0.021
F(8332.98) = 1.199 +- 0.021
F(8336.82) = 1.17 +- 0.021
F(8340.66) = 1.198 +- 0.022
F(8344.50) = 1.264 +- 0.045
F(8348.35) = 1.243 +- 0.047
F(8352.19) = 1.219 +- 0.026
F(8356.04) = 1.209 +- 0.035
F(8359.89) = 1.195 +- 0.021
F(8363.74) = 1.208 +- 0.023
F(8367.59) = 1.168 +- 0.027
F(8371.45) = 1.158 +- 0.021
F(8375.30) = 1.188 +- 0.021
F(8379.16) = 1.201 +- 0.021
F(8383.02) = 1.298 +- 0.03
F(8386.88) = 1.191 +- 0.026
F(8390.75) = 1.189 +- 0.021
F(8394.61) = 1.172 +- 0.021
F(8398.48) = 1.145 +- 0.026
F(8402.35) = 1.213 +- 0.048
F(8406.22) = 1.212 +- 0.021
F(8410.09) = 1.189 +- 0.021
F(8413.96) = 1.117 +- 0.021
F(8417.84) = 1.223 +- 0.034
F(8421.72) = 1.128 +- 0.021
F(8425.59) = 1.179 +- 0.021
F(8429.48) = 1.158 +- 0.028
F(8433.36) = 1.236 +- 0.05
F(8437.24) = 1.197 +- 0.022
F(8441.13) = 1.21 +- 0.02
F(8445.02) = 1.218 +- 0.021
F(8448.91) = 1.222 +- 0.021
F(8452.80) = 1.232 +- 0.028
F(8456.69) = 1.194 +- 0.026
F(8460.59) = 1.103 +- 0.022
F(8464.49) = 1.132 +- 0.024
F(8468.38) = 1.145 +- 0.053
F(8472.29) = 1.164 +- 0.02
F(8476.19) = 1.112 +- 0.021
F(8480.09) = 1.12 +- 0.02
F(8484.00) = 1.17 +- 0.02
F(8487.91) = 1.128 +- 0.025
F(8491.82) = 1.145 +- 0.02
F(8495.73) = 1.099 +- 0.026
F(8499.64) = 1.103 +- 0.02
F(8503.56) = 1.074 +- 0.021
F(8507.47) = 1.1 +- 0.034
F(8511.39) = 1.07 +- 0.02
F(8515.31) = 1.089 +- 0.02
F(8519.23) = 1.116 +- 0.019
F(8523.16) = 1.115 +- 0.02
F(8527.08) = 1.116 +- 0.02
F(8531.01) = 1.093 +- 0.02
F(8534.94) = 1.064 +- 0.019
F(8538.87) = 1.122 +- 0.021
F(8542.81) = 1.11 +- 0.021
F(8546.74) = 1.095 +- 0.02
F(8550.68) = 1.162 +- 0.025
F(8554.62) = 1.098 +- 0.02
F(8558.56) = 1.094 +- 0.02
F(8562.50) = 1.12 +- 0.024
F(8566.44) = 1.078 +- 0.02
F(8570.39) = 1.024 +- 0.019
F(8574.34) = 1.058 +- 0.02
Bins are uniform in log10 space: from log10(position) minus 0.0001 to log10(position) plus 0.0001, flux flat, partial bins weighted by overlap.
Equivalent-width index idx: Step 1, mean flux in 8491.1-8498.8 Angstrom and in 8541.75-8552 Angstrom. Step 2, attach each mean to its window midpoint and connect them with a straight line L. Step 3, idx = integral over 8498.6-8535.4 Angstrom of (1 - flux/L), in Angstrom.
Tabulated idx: 0.8 Angstrom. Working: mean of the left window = 1.12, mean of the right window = 1.12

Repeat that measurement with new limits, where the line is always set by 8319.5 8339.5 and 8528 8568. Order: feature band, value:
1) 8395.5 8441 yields -0.9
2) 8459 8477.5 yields 0.1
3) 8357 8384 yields -0.5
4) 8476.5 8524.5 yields 0.6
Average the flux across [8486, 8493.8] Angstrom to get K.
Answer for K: 1.14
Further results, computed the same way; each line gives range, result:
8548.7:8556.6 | 1.13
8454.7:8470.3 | 1.14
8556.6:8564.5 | 1.11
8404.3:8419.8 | 1.19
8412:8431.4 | 1.16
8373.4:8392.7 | 1.21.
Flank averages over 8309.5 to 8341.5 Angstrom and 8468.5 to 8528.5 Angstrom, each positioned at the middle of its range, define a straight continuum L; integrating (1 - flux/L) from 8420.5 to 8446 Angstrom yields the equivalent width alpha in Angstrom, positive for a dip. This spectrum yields -0.9 Angstrom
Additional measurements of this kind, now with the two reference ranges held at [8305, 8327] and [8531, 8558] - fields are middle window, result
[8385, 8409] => -0.3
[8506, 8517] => 0.4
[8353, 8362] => -0.1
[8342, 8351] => -0.4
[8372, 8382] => -0.1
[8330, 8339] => 0.2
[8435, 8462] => -1.1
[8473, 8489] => 0.0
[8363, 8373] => 0.1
